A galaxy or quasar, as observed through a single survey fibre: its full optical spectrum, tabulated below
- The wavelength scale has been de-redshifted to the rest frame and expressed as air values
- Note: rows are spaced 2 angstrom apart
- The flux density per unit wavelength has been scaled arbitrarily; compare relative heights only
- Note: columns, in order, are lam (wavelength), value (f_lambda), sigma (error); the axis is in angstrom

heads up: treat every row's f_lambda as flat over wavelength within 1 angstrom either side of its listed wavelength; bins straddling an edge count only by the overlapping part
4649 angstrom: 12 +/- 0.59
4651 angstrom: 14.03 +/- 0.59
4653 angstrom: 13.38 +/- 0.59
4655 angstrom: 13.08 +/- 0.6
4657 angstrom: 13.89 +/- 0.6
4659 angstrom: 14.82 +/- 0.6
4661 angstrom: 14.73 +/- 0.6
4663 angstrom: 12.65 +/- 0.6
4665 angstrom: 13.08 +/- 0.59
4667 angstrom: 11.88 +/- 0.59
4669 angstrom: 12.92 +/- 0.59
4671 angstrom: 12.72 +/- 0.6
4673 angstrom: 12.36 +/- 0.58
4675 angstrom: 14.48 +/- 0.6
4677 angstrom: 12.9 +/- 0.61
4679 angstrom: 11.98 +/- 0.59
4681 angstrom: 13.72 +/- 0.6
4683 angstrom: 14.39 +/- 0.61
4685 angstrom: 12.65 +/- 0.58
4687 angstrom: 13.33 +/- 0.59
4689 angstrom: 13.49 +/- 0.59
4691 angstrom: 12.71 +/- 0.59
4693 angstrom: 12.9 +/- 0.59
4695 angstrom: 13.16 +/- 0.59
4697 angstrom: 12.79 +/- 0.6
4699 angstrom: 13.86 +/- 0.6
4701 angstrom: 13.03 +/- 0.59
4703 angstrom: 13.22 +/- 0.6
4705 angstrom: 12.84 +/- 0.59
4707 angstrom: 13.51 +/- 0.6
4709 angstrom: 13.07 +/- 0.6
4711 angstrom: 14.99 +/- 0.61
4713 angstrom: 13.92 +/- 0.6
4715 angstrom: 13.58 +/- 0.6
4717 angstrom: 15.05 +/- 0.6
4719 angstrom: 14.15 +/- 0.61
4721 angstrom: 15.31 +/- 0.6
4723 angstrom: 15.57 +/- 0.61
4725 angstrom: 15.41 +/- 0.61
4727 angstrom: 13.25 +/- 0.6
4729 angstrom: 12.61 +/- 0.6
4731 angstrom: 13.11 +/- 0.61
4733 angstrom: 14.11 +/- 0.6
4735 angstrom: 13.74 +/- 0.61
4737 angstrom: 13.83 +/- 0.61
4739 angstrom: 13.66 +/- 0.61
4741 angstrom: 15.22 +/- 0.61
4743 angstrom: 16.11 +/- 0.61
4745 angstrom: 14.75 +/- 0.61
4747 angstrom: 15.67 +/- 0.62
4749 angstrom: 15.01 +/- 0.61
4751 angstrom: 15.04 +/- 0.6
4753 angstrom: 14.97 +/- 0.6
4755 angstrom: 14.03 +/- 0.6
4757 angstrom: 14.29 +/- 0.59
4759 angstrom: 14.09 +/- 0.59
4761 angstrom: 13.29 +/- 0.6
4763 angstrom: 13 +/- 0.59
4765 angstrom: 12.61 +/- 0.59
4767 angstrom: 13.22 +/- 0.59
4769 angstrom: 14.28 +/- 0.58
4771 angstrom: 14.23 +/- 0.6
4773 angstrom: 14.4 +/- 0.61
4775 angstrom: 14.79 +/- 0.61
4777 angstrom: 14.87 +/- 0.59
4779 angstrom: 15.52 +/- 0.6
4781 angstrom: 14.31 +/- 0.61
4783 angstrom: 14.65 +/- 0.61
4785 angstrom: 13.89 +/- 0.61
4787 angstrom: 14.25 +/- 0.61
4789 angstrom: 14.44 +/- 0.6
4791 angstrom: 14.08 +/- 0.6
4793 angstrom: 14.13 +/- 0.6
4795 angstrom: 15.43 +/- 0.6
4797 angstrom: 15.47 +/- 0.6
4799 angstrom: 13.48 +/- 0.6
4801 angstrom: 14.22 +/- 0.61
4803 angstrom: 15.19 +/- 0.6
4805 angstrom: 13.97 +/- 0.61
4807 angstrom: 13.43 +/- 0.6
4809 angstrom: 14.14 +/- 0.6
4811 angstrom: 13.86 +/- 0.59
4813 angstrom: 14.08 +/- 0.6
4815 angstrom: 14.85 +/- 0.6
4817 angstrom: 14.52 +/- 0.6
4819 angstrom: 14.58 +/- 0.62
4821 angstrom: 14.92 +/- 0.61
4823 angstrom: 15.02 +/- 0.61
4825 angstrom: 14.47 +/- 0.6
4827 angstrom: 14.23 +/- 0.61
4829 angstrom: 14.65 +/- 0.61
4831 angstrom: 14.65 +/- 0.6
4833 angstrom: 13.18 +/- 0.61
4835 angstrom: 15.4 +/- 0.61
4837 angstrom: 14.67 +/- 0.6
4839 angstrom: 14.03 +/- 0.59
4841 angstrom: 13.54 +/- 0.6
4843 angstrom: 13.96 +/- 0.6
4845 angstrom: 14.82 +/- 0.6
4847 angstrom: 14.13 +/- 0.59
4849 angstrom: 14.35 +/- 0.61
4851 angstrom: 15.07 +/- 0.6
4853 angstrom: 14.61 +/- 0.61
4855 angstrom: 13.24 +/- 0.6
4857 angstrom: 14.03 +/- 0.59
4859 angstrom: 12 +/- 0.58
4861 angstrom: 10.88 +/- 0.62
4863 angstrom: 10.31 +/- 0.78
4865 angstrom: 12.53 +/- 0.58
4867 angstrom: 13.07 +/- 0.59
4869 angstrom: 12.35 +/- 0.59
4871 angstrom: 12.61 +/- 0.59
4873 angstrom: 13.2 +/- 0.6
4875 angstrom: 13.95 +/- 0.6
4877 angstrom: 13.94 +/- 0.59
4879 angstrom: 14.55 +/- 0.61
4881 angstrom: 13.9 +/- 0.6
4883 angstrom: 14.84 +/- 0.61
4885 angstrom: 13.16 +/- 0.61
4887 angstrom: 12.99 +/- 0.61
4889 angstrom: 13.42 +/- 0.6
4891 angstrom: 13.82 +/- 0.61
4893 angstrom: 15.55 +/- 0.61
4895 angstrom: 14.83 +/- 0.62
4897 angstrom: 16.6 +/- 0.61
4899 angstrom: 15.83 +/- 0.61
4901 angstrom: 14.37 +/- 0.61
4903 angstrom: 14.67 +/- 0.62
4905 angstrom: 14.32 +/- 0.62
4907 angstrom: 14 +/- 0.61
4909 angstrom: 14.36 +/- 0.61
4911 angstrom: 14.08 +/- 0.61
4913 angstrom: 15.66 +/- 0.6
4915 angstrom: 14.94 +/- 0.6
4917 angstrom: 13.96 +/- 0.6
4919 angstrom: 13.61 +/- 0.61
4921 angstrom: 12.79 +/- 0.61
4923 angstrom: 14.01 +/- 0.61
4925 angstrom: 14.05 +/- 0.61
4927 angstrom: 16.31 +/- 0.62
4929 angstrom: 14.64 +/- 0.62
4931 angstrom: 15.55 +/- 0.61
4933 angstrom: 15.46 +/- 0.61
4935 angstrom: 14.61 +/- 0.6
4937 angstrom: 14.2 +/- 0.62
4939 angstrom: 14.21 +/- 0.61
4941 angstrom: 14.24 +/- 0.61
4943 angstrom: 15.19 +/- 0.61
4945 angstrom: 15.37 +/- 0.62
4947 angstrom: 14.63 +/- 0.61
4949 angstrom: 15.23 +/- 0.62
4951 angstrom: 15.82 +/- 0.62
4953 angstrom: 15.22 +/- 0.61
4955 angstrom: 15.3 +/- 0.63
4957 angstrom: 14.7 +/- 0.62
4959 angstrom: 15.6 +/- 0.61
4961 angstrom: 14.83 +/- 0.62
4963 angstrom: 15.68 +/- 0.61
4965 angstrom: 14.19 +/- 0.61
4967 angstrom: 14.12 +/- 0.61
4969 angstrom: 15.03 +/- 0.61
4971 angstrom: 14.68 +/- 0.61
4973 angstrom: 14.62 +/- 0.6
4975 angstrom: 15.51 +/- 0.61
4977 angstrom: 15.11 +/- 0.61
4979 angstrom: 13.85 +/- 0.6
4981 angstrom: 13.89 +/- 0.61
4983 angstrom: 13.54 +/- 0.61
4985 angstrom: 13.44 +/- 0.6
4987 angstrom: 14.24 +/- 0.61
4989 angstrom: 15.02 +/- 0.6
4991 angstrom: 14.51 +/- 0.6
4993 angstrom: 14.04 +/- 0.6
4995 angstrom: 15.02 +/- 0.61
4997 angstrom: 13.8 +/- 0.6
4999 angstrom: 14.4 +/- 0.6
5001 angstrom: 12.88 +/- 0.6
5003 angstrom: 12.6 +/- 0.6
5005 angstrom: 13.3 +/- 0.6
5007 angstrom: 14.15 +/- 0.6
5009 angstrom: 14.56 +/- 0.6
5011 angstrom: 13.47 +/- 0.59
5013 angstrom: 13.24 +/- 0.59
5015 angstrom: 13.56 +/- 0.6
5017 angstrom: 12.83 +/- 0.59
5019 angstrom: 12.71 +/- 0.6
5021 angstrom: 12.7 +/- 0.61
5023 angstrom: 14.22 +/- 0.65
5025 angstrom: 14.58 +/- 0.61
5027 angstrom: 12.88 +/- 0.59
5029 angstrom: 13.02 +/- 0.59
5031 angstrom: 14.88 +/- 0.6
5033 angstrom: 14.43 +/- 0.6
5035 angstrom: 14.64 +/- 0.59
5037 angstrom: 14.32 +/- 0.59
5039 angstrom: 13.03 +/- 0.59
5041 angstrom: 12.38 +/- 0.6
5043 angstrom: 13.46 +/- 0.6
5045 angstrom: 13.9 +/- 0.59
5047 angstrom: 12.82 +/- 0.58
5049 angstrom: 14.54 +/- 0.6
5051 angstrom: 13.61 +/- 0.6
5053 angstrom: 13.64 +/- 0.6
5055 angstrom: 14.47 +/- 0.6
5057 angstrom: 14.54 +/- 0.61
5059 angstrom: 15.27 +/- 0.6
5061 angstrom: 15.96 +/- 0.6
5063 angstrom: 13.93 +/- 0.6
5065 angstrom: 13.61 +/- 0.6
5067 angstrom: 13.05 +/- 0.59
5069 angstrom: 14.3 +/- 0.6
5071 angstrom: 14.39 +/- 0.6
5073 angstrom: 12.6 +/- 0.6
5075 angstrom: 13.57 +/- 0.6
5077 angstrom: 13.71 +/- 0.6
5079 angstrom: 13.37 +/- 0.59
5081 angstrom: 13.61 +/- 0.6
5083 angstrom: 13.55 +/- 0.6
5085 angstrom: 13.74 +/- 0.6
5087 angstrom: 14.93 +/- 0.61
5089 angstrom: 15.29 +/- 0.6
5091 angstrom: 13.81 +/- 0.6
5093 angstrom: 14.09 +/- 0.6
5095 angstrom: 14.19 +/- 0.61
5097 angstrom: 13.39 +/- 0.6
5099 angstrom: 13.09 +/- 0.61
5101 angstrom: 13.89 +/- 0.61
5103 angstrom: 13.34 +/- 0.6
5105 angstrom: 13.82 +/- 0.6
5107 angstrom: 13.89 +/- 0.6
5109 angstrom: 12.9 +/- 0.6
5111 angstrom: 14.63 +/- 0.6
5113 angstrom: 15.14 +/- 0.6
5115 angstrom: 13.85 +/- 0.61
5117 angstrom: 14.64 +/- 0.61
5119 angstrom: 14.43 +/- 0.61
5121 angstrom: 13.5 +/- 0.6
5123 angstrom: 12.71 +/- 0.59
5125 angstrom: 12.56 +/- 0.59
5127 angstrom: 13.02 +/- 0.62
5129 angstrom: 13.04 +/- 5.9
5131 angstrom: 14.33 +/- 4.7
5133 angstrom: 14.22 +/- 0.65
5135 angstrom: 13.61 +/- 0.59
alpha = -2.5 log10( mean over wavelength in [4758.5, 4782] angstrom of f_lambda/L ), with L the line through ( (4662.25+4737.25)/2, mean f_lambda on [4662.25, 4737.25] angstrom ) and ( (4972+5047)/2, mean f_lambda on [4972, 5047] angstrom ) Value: -0.04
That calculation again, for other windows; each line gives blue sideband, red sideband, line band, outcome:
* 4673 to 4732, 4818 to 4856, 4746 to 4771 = -0.02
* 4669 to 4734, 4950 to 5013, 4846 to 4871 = 0.08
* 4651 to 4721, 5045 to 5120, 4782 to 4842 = -0.06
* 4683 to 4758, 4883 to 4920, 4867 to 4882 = 0.07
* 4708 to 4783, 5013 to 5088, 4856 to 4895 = 0.07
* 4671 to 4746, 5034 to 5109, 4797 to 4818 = -0.04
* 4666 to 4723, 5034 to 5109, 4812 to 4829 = -0.08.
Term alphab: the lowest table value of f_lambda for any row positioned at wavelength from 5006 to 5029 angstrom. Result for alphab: 12.7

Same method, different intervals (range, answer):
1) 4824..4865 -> 10.31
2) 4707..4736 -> 12.61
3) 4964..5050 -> 12.38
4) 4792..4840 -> 13.18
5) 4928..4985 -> 13.44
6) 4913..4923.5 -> 12.79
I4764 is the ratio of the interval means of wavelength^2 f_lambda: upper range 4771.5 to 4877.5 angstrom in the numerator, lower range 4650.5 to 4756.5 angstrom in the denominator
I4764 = 1.07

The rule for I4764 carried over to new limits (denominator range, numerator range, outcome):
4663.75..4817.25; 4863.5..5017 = 1.11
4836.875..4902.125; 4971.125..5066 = 1.07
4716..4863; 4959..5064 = 1.08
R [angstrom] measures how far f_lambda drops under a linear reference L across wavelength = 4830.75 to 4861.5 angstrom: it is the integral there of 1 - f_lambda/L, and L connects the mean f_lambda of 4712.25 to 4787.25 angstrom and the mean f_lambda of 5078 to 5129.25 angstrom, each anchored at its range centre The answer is 0.5 angstrom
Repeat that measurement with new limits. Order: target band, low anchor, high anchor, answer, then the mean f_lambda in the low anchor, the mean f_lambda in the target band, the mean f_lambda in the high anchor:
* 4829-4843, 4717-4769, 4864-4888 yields -0.59 angstrom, 14.3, 14.3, 13.4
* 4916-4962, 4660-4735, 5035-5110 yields -3.48 angstrom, 13.5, 14.8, 13.8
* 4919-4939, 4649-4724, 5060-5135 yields -1.25 angstrom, 13.5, 14.6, 13.8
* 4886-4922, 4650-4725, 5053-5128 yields -1.82 angstrom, 13.5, 14.4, 13.9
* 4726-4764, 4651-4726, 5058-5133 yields -1.66 angstrom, 13.6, 14.2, 13.9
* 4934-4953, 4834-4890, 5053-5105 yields -1.58 angstrom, 13.6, 14.9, 14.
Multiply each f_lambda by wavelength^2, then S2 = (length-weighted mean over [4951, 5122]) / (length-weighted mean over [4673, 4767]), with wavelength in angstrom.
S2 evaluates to 1.15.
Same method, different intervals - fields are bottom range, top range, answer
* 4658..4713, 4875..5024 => 1.21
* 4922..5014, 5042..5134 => 1.00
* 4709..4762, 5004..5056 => 1.07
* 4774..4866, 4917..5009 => 1.09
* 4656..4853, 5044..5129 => 1.13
